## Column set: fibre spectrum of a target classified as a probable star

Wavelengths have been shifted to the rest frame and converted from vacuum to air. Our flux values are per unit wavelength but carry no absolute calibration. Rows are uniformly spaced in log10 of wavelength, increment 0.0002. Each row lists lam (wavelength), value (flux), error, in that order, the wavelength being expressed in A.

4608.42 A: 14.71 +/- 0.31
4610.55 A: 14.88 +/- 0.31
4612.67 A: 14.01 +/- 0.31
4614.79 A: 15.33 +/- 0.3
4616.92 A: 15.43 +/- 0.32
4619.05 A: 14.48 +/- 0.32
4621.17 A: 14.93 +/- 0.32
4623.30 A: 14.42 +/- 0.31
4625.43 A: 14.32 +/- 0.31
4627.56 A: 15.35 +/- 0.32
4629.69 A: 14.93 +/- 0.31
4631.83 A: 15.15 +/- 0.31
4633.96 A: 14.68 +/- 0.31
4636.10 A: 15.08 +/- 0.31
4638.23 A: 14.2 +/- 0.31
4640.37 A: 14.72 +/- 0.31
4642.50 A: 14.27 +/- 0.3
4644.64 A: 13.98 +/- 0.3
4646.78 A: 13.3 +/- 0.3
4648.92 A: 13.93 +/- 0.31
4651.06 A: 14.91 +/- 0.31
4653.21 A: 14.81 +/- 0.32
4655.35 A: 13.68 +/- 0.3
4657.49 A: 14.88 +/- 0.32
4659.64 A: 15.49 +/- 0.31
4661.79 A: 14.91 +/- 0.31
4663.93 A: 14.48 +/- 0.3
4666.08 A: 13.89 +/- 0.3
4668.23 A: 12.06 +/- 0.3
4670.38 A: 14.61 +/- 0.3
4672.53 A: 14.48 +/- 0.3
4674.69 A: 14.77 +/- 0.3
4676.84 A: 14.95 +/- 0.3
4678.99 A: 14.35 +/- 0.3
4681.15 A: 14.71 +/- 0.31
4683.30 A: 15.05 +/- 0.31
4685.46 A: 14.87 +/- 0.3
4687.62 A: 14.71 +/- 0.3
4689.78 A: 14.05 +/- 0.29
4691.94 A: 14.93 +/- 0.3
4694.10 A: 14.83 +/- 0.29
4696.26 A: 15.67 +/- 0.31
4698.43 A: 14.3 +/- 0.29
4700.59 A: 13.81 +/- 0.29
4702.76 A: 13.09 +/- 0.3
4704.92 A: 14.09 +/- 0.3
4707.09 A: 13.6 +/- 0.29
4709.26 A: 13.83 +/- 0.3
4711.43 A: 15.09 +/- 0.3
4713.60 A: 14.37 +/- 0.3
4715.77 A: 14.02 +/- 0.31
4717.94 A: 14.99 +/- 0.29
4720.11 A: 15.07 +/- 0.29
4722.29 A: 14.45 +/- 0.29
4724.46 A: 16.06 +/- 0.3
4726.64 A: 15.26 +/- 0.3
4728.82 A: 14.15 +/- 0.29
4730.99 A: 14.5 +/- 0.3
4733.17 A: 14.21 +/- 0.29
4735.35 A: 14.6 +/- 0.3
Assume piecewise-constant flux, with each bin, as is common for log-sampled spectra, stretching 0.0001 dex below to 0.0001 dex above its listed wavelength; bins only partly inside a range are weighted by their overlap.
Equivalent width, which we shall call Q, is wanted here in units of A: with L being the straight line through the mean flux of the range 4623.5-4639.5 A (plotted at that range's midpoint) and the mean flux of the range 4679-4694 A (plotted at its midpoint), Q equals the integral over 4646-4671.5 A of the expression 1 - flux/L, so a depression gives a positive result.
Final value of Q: 0.8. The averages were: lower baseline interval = 14.8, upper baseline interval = 14.7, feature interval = 14.3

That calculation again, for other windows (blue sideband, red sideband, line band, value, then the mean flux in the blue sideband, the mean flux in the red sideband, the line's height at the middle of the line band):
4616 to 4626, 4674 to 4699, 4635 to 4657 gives 0.7 A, 14.7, 14.8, 14.7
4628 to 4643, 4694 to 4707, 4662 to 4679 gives 0.3 A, 14.8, 14.2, 14.5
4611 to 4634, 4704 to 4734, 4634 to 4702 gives 1.1 A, 14.8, 14.6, 14.7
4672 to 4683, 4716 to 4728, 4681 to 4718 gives 1.1 A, 14.7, 15.1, 14.9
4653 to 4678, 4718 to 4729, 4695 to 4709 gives 0.7 A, 14.4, 15.1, 14.8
